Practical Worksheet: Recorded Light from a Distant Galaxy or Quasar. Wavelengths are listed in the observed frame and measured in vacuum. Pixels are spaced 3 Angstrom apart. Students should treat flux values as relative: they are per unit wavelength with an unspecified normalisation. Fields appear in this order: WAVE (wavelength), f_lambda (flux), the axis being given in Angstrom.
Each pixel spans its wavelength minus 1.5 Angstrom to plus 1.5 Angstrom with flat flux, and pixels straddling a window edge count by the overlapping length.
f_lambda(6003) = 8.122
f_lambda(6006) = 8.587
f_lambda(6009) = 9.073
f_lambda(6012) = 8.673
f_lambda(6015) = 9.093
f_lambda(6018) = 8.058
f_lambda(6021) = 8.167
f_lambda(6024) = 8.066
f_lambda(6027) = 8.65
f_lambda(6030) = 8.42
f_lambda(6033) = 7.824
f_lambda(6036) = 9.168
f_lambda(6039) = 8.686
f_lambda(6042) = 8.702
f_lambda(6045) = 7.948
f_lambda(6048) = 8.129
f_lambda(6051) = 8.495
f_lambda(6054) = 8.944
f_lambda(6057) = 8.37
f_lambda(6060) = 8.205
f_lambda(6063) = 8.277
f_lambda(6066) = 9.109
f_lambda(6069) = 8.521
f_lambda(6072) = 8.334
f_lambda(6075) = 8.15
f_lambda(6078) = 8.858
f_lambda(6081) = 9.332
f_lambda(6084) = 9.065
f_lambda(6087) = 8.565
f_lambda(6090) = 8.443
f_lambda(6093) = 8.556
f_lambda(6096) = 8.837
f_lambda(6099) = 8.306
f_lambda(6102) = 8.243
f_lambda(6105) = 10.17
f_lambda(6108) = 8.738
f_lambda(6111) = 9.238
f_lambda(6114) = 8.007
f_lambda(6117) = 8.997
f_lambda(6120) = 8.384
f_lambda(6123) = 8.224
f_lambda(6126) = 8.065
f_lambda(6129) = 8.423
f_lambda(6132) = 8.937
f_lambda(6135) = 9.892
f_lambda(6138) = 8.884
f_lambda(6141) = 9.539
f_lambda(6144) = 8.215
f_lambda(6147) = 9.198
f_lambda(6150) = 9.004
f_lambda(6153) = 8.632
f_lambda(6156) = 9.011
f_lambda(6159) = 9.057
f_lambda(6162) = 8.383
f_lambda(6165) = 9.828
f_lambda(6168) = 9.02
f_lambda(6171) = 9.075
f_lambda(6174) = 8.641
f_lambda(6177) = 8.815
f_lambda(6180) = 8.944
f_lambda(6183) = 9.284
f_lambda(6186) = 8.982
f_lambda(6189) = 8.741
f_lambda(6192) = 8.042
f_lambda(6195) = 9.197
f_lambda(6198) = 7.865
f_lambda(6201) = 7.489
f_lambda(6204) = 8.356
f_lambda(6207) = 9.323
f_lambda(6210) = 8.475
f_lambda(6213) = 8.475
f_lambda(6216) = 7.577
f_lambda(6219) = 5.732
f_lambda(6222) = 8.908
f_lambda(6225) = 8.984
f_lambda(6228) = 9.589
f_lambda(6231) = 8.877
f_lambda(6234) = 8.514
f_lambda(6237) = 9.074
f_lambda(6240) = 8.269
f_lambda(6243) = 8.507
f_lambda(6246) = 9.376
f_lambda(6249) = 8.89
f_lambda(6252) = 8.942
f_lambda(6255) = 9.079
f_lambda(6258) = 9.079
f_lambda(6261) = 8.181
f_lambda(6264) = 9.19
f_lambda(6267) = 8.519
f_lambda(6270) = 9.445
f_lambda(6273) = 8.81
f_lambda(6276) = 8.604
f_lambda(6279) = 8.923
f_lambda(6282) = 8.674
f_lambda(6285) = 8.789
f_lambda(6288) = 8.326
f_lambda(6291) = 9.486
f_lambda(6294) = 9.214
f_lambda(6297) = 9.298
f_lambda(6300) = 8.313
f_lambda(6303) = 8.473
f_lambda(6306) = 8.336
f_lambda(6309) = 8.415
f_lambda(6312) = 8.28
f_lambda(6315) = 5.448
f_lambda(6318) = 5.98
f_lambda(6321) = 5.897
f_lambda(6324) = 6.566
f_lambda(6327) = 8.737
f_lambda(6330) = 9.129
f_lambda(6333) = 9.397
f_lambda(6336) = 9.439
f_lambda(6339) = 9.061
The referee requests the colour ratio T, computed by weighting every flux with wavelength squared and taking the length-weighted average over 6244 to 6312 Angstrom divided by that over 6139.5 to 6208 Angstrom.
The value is 1.0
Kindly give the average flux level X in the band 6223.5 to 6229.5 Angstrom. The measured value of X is 9.29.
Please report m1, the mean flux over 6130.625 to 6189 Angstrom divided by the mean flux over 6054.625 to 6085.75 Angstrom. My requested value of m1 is 1.04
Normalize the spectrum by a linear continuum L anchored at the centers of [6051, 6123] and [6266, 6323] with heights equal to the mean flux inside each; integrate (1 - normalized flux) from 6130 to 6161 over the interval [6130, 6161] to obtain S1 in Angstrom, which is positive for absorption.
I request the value -1.7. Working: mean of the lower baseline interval 8.67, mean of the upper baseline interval 8.26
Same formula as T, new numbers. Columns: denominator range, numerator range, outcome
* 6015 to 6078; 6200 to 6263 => 1.08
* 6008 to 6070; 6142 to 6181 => 1.09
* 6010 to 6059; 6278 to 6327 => 1.04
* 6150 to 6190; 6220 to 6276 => 1.01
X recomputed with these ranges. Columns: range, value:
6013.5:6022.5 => 8.44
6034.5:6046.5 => 8.63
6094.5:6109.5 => 8.86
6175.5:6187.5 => 9.01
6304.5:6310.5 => 8.38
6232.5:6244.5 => 8.59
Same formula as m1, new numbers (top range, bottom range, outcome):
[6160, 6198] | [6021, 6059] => 1.05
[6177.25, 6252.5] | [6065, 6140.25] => 0.98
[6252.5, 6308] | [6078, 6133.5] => 1.01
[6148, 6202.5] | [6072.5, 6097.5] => 1.01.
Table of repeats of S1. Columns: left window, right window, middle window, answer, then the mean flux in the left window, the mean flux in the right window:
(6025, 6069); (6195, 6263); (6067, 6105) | -0.7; 8.49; 8.55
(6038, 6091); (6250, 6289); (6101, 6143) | -1.0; 8.56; 8.82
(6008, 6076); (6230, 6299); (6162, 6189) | -0.9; 8.48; 8.87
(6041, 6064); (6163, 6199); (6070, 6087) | -0.5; 8.38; 8.88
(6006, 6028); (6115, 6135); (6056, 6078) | 0.3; 8.54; 8.6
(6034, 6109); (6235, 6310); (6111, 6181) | -1.1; 8.64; 8.81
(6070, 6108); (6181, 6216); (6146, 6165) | -0.7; 8.74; 8.53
